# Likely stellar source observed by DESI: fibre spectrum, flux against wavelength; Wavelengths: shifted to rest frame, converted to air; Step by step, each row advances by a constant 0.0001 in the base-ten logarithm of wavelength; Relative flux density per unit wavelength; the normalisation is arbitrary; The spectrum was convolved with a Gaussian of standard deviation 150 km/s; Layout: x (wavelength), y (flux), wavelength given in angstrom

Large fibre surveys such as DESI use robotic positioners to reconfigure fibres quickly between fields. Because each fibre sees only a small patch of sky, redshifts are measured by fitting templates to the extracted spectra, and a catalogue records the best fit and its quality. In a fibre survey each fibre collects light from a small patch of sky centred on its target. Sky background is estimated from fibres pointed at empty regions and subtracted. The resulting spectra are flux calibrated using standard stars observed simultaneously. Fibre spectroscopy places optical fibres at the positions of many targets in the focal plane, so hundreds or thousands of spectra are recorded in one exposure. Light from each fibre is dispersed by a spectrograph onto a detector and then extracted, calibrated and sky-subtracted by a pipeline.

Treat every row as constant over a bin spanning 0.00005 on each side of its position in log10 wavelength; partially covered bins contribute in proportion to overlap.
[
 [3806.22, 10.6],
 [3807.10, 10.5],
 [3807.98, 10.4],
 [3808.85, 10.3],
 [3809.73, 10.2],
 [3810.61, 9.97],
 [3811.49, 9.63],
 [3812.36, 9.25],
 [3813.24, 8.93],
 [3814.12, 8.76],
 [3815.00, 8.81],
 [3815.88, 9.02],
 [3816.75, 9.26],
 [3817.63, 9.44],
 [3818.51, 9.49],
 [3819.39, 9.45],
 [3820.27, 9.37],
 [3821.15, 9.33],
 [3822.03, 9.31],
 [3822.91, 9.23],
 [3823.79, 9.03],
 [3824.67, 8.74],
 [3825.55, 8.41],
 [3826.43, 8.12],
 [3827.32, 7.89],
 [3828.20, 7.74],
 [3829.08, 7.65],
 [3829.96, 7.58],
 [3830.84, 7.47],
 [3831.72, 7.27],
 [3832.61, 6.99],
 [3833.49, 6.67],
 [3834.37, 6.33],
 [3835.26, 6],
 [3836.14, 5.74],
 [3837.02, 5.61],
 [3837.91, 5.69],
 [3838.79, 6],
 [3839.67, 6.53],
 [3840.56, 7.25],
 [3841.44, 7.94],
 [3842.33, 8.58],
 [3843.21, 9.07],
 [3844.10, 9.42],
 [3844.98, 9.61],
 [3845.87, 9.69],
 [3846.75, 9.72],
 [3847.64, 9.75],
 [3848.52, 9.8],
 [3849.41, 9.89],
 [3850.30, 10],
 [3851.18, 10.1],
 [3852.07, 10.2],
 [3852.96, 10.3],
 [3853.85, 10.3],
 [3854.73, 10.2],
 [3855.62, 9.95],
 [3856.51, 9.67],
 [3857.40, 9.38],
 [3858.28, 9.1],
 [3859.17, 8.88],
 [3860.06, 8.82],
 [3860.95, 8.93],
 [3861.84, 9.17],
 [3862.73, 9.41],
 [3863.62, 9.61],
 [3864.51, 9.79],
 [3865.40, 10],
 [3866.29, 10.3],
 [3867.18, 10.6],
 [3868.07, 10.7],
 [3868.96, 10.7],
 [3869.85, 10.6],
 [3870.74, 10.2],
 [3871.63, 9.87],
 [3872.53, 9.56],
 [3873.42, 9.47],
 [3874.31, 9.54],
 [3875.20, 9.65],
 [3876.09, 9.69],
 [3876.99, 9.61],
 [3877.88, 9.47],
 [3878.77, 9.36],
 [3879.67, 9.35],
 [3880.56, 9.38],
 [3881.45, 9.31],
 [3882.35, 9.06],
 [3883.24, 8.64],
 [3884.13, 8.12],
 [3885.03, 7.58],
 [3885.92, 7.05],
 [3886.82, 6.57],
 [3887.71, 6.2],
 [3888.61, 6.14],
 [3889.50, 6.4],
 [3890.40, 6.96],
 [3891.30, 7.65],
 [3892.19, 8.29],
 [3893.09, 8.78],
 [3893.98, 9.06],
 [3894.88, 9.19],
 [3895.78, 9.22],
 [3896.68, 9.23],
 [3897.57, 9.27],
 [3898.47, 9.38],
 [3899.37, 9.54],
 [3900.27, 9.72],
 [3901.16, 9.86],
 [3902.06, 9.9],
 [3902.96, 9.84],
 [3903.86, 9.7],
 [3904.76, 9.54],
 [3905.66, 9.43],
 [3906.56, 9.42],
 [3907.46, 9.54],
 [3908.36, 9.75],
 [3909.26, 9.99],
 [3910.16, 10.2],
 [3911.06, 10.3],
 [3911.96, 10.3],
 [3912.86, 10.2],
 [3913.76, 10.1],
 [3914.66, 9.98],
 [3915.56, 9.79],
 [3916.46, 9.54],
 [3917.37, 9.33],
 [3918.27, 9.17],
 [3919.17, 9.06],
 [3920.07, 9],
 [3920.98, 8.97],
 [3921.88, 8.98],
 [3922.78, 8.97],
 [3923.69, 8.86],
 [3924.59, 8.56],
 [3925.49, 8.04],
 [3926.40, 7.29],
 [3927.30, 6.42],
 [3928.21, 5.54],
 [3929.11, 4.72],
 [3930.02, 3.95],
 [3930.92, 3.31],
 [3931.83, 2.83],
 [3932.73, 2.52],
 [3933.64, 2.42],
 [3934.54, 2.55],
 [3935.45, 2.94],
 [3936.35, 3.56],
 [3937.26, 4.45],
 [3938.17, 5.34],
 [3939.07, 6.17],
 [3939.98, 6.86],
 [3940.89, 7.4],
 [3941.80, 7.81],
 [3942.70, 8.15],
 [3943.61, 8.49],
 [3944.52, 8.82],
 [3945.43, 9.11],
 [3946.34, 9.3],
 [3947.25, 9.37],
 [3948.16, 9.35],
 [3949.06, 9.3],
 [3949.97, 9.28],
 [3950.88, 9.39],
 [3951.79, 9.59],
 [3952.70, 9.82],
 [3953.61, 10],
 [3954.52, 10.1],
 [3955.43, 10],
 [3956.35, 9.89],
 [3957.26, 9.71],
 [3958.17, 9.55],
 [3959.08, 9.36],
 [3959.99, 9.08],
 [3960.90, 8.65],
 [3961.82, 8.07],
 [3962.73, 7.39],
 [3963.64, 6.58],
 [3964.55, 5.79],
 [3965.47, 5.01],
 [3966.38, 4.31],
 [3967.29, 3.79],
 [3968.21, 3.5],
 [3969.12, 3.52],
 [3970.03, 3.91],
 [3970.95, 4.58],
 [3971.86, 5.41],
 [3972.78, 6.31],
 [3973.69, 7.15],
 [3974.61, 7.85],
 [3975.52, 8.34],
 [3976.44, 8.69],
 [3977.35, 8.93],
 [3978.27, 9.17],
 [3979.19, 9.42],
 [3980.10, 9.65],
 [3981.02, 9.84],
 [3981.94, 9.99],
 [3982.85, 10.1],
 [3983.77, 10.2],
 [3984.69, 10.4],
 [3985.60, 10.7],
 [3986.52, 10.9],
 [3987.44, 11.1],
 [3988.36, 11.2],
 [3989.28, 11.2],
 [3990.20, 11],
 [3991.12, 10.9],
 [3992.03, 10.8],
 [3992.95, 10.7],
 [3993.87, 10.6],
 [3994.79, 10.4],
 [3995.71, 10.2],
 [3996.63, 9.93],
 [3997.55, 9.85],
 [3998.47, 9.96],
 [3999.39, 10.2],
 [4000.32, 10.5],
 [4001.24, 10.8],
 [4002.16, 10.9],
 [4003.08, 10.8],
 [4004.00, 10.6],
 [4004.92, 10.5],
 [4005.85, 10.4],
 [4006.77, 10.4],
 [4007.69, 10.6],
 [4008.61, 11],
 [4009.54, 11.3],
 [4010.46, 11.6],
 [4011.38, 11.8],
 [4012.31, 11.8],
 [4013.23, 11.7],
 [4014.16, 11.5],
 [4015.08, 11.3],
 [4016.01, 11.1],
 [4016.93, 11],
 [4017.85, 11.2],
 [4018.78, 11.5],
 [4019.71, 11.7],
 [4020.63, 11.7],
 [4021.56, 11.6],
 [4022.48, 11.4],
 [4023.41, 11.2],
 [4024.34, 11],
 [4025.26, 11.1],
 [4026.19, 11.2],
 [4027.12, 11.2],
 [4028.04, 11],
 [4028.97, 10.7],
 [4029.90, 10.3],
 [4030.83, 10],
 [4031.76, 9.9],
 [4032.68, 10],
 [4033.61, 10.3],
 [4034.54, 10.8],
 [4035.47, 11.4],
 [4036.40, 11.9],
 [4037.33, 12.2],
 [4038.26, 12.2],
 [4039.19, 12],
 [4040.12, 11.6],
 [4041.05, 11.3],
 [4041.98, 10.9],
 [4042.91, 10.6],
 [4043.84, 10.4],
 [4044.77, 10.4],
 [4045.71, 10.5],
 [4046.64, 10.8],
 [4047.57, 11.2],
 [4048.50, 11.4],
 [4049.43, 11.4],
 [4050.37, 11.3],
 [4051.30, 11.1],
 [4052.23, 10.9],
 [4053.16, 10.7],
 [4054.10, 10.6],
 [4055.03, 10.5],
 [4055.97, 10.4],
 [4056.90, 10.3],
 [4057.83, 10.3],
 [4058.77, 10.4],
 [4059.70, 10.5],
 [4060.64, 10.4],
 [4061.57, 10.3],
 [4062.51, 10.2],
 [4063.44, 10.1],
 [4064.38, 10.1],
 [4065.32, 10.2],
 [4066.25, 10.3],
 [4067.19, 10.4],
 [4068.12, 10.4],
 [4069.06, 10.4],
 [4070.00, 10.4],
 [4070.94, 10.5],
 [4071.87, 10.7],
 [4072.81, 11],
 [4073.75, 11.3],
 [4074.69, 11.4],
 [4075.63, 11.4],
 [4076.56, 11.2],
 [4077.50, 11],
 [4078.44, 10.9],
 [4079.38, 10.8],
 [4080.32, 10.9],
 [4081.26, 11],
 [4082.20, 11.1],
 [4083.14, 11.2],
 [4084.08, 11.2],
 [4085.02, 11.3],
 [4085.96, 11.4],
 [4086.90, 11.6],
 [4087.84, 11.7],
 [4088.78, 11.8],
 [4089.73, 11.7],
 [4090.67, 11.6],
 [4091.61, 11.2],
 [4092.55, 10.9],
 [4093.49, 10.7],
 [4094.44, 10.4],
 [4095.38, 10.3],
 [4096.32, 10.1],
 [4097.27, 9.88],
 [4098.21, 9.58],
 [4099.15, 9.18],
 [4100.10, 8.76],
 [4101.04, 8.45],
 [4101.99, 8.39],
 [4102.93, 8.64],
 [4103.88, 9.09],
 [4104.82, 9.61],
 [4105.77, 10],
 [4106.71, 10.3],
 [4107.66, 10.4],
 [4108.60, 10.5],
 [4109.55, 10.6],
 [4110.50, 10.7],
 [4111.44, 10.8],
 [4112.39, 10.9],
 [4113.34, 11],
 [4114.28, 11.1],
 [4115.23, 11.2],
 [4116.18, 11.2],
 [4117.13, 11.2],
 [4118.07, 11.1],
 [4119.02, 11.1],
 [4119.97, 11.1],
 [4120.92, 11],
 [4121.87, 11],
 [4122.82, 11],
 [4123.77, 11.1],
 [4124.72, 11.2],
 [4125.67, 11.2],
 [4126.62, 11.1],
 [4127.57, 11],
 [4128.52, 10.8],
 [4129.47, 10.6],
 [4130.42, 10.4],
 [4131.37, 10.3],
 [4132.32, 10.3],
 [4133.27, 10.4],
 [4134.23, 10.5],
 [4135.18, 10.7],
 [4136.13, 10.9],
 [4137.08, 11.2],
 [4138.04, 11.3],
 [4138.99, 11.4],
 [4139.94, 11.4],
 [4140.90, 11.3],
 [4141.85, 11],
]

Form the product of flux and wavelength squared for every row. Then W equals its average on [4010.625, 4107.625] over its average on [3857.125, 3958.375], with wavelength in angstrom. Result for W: 1.4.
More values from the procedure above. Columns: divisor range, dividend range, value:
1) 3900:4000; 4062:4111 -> 1.35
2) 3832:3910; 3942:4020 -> 1.11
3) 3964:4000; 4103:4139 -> 1.33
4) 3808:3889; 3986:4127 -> 1.35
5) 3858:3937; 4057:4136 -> 1.39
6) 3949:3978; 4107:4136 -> 1.55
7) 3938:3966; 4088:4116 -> 1.31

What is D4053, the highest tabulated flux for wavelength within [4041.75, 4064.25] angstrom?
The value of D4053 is 11.4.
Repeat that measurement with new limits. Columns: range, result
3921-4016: 11.8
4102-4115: 11.1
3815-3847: 9.72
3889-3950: 10.3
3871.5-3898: 9.87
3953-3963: 10.1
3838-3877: 10.7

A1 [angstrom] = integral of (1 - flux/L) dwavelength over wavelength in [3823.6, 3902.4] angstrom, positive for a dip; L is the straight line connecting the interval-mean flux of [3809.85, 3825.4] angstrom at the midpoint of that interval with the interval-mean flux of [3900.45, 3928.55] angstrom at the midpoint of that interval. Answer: 4.1 angstrom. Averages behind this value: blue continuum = 9.24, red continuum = 9.23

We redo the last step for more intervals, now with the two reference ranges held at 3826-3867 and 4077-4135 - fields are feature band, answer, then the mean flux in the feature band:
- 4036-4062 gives -1.9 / 10.9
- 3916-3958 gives 8.2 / 7.5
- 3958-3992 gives 5.1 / 8.18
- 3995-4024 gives -3.2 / 11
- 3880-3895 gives 1.7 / 7.89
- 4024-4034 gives -0.6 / 10.6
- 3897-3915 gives -1.5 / 9.8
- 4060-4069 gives 0.0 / 10.3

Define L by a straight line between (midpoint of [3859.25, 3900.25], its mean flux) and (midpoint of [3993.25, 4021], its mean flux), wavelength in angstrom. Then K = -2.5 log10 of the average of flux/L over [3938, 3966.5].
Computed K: 0.19 mag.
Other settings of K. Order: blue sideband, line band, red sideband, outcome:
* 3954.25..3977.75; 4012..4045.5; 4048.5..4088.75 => -0.19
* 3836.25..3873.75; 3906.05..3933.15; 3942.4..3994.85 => 0.10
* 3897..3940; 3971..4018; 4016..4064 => -0.04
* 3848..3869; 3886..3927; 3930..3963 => -0.06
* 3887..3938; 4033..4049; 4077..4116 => -0.15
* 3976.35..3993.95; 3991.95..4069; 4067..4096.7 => -0.02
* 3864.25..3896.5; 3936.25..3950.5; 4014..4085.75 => 0.24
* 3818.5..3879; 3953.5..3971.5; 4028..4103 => 0.36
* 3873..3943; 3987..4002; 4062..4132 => -0.15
